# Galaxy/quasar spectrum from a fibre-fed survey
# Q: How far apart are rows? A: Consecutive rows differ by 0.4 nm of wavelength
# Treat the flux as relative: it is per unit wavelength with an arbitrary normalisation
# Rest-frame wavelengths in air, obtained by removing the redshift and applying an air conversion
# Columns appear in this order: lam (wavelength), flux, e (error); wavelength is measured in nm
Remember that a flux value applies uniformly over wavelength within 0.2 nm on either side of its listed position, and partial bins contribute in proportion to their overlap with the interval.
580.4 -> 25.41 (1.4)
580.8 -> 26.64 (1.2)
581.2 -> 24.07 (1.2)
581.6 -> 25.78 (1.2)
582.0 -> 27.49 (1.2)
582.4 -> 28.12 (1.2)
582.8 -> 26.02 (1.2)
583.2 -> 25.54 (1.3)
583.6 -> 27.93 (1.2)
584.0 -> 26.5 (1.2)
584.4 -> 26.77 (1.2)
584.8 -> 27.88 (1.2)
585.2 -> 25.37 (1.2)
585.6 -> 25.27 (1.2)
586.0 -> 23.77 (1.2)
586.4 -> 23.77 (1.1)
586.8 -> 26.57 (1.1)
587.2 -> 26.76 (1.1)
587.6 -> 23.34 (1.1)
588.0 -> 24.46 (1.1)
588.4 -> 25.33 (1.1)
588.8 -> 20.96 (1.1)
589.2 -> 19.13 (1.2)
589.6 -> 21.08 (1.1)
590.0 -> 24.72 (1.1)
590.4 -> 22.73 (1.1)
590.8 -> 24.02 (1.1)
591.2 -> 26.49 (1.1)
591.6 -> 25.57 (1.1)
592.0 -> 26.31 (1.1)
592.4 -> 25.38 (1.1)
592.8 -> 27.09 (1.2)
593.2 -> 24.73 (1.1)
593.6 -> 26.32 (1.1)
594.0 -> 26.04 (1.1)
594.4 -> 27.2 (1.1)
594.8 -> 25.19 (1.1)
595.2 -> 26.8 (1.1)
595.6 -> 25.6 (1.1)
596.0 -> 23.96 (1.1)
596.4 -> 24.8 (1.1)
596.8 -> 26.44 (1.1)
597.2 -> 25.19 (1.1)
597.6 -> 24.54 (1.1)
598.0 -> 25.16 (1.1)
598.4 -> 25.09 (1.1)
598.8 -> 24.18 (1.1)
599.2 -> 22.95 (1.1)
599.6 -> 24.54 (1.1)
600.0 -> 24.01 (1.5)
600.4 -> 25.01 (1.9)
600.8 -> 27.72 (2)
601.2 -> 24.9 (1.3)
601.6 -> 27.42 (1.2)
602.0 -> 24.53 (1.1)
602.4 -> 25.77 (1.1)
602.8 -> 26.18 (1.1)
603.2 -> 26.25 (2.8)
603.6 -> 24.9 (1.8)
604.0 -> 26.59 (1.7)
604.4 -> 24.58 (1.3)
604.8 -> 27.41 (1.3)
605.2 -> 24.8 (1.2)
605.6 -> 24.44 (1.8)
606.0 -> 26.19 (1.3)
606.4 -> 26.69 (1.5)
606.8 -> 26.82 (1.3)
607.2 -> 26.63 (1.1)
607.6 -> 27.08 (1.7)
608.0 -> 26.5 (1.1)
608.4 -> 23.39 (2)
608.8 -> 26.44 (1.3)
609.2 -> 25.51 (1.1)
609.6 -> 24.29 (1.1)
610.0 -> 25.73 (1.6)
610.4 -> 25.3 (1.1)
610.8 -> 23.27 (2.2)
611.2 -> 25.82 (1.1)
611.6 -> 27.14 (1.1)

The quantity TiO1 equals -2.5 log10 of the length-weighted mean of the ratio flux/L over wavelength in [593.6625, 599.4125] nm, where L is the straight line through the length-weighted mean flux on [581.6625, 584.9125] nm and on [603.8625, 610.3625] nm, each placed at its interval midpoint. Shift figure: 0.04 mag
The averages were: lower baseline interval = 27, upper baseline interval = 25.8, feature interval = 25.2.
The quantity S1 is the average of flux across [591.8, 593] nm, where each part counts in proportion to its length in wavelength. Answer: 26.3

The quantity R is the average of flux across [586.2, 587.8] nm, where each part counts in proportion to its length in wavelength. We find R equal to 25.1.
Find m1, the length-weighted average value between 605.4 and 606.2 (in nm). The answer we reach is 25.3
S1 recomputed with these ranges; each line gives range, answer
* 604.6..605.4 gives 26.1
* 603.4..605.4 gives 25.7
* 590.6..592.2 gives 25.6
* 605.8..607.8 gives 26.7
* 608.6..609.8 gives 25.4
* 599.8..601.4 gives 25.4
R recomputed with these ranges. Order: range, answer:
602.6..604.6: 25.7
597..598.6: 25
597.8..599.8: 24.4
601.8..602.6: 25.2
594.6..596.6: 25.3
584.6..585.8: 26.2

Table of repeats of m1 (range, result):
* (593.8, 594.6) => 26.6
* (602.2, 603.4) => 26.1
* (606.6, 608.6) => 26.1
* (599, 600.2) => 23.8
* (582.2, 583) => 27.1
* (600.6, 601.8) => 26.7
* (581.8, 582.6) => 27.8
